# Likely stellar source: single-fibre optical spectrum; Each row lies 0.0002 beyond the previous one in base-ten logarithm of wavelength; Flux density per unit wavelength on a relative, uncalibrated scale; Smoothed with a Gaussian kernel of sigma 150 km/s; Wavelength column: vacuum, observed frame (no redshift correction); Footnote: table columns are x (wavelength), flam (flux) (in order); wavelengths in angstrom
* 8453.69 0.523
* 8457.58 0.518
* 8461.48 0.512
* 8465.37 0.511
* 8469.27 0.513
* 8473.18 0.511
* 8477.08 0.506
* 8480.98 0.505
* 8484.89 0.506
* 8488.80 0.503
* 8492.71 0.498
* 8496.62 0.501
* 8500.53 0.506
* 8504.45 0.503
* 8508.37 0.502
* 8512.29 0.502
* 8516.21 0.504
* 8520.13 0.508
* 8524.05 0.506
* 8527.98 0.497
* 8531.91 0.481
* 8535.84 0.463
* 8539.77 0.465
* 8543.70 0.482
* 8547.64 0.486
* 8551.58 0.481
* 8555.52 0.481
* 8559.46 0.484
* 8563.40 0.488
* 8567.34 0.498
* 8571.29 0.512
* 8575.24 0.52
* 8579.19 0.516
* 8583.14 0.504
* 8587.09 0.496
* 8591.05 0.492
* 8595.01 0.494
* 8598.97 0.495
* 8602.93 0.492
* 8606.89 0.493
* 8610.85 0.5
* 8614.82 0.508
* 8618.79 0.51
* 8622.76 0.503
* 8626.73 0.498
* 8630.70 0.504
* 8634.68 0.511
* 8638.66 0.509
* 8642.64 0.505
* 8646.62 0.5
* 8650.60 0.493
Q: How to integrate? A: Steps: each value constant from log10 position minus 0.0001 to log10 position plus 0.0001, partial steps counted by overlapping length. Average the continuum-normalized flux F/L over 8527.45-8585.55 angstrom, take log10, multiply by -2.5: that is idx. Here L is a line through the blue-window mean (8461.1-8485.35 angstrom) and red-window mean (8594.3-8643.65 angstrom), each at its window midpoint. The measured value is 0.03 mag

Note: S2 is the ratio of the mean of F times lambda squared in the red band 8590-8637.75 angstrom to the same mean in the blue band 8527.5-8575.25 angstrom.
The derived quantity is 1.04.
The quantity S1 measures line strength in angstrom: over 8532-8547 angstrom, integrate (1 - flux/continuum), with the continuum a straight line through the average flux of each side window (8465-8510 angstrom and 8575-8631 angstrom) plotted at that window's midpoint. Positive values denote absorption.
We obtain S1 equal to 0.9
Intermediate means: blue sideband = 0.505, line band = 0.473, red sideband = 0.501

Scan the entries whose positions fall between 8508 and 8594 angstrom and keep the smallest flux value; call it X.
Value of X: 0.463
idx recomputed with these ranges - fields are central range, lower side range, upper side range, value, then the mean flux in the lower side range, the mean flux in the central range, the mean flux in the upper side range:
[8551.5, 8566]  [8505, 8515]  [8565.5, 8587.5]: 0.05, 0.502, 0.485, 0.509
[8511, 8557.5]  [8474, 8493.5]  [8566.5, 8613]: 0.03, 0.504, 0.488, 0.501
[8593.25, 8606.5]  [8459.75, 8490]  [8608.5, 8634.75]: 0.02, 0.508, 0.494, 0.504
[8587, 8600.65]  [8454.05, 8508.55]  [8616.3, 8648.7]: 0.03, 0.507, 0.494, 0.505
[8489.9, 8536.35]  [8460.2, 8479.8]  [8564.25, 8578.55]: 0.02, 0.51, 0.499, 0.509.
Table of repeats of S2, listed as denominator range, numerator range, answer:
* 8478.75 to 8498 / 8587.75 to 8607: 1.01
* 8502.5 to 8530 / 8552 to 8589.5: 1.00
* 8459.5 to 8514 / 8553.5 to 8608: 1.01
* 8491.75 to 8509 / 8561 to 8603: 1.02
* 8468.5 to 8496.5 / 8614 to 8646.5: 1.04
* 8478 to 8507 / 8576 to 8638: 1.02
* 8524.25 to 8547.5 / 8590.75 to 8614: 1.05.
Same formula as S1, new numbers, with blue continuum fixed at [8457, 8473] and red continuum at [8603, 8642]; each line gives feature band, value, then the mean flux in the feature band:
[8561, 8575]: 0.14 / 0.501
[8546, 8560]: 0.68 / 0.483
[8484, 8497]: 0.24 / 0.502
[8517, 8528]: 0.10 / 0.505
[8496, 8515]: 0.27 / 0.503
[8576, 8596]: 0.15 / 0.502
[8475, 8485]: 0.12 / 0.506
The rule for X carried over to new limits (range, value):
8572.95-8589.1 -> 0.496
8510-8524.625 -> 0.502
